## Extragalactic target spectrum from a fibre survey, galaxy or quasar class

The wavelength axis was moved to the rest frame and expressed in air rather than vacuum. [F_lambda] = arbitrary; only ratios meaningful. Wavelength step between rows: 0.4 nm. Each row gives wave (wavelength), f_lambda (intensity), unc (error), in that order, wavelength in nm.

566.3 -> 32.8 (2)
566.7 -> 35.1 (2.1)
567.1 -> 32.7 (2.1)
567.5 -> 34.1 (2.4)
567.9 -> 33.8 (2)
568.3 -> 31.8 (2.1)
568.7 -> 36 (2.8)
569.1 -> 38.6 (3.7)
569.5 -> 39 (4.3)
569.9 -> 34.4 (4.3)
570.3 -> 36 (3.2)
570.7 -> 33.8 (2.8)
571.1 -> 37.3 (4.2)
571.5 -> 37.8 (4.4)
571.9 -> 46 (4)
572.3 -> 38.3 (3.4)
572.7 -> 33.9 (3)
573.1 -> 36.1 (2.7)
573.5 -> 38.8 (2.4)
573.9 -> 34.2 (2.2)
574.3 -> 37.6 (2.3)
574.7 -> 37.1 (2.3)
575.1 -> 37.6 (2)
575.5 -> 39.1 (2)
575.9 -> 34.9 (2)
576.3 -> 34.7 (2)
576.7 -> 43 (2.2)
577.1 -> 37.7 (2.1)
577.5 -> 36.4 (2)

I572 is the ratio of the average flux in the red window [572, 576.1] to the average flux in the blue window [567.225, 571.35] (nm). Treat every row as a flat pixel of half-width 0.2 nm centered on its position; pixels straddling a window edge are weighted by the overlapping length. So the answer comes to 1.04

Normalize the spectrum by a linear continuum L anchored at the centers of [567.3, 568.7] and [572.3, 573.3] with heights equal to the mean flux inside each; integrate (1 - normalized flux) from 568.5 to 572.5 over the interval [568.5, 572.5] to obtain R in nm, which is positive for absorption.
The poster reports -0.35 nm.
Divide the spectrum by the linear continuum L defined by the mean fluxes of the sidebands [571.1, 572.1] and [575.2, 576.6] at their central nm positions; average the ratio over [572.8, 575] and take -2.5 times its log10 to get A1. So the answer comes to 0.06 mag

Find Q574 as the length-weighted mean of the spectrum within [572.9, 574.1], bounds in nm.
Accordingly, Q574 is 36.4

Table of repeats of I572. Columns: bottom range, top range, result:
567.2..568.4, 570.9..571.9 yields 1.18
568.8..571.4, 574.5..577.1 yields 1.03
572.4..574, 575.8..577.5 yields 1.04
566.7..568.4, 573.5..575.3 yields 1.10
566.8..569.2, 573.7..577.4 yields 1.09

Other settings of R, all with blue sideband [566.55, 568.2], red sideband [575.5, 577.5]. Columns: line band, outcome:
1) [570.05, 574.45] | -0.17 nm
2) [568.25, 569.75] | -0.10 nm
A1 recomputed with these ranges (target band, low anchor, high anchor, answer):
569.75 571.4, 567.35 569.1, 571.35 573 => 0.05 mag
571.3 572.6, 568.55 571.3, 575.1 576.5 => -0.11 mag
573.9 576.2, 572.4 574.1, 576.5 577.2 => 0.04 mag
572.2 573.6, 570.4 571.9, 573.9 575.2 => 0.02 mag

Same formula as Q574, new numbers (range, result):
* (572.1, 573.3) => 36.1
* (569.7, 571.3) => 35.4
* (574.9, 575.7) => 38.4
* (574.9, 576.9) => 37.9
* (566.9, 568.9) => 33.7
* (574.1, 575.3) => 37.4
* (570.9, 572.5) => 39.8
